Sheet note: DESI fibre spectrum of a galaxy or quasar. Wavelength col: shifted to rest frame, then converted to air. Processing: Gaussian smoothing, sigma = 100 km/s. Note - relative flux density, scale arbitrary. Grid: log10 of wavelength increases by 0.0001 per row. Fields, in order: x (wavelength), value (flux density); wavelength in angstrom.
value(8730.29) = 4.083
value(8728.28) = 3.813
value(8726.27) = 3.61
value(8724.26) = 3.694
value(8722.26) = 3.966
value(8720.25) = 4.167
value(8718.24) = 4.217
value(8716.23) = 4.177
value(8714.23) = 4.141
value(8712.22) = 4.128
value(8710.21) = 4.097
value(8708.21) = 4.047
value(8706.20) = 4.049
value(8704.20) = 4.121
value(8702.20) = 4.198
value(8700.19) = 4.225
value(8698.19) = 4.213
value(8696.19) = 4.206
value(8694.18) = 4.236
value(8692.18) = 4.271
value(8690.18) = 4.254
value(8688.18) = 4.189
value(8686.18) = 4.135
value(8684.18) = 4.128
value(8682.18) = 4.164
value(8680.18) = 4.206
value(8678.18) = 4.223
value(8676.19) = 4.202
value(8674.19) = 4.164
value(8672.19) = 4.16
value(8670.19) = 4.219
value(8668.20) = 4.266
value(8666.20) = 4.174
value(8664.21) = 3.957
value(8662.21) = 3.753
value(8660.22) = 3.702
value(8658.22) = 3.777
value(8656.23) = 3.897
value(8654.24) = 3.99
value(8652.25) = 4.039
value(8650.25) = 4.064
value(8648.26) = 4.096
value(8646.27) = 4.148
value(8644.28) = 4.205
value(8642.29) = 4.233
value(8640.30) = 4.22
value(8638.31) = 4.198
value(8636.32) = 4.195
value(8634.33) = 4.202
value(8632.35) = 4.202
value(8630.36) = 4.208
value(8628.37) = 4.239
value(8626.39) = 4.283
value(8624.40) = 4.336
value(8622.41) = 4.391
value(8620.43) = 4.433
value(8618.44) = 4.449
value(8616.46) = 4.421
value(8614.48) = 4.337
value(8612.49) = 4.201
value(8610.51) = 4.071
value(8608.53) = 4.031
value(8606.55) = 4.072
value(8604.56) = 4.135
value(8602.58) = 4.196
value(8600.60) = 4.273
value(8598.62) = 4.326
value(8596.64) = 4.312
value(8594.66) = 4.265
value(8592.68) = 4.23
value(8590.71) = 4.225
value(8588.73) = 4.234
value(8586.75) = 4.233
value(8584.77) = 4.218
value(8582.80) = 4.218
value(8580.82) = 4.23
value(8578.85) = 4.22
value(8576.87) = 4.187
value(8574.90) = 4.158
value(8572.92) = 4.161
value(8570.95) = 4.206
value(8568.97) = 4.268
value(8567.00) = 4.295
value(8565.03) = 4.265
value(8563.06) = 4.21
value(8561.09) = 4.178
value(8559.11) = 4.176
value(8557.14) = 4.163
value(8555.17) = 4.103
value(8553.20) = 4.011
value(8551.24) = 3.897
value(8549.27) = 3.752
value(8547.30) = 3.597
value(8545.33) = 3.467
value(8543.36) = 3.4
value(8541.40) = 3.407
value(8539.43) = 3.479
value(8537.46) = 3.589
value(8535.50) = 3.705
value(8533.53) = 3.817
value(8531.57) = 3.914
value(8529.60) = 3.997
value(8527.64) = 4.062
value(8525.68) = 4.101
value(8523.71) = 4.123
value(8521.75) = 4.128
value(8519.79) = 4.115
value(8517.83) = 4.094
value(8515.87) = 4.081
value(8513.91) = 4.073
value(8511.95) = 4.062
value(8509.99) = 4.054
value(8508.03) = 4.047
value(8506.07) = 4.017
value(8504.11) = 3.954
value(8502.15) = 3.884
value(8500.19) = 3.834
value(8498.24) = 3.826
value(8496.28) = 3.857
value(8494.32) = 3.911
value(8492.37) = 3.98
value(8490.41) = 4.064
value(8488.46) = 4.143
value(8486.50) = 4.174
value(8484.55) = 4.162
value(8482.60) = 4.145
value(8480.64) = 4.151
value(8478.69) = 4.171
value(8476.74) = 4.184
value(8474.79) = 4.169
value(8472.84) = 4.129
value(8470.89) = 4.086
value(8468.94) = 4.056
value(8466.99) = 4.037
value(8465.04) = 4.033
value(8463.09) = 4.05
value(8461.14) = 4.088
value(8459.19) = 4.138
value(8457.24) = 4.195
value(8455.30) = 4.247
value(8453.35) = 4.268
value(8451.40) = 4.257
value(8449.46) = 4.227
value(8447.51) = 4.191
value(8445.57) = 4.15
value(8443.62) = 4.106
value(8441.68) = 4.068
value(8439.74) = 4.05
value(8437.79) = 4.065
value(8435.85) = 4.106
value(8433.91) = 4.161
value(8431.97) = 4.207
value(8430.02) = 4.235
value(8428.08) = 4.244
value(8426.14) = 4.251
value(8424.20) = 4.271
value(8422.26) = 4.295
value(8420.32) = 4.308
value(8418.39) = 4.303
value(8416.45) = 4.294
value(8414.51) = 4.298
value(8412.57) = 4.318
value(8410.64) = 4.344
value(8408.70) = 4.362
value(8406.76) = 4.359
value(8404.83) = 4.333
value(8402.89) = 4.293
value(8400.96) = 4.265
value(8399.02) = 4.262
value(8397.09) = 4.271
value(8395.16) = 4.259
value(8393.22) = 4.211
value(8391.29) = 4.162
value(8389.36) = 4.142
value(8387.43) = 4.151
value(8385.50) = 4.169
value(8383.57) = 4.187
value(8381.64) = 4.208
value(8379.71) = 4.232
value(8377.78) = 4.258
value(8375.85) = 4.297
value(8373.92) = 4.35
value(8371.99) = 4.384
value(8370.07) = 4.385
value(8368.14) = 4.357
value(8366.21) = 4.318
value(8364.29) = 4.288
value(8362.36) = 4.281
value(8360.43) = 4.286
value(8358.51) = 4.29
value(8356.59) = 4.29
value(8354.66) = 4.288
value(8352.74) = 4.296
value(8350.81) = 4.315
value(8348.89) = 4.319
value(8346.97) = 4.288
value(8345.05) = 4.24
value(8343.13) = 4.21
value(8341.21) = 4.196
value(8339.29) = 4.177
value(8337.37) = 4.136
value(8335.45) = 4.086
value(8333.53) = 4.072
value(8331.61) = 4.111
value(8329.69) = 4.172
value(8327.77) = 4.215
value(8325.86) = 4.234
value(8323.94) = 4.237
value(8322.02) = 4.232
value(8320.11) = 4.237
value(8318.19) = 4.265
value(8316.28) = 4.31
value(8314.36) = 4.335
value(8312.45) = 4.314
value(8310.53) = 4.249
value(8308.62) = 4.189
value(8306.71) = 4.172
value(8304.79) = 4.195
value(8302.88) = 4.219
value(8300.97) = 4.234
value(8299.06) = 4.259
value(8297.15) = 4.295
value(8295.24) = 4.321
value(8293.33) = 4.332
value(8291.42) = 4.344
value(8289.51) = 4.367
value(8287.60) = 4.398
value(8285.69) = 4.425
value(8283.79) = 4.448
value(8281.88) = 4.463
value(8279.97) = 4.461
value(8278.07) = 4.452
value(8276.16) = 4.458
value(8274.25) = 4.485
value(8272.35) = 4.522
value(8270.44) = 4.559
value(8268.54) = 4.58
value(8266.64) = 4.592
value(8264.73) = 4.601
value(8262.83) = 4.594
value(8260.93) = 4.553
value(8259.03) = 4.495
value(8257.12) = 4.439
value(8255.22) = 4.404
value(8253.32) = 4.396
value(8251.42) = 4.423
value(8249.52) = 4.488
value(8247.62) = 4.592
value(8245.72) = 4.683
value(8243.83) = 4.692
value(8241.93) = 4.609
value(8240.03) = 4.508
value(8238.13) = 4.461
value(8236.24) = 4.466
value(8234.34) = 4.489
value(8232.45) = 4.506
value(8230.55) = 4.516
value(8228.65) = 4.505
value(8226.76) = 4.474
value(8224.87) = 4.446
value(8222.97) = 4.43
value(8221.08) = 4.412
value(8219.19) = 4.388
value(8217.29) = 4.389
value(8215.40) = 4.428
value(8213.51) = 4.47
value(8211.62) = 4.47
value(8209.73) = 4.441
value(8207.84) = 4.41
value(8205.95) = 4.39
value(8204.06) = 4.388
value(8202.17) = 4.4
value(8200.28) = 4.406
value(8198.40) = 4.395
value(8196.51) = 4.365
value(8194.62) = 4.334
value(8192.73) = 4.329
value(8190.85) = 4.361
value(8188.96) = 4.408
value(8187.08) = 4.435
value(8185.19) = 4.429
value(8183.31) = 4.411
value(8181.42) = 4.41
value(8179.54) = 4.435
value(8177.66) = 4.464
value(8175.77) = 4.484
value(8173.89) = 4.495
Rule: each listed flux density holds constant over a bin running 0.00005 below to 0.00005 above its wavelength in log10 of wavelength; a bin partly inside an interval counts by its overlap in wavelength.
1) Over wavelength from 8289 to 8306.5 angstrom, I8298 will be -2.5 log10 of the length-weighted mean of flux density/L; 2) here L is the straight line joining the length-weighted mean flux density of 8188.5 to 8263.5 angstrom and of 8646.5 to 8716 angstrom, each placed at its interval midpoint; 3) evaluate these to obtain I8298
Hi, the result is 0.03 mag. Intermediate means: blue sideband 4.46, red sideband 4.11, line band 4.28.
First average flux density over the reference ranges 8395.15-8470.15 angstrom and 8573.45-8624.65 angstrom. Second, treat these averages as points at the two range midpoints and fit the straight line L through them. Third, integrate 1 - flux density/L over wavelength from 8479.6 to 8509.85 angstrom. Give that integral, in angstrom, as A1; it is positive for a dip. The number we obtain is 1.5 angstrom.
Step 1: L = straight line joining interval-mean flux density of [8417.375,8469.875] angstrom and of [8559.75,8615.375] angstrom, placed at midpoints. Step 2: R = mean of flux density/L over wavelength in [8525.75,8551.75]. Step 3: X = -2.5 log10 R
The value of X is 0.13 mag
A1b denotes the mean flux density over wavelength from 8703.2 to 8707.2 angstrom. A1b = 4.09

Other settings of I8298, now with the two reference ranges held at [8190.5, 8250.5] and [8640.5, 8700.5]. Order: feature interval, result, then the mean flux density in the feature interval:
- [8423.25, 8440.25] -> 0.03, 4.18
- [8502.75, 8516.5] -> 0.05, 4.03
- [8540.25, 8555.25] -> 0.15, 3.68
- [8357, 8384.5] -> 0.01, 4.29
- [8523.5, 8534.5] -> 0.06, 3.99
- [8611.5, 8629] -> -0.05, 4.35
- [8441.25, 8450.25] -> 0.04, 4.15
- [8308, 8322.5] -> 0.03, 4.27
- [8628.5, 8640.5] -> -0.02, 4.21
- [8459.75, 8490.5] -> 0.04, 4.12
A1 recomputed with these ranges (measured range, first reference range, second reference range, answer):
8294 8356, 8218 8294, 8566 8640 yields 2.9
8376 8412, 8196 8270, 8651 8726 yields 0.8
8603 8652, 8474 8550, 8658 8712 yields -1.9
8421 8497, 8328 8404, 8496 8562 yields -1.6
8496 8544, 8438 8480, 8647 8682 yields 2.4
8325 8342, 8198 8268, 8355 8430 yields 0.8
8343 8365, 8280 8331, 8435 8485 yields -0.2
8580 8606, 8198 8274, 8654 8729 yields -0.4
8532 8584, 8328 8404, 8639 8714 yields 2.5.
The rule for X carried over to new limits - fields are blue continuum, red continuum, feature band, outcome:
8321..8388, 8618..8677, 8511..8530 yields 0.03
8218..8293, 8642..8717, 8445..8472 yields 0.04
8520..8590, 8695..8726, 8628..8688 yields -0.01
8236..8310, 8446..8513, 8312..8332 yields 0.03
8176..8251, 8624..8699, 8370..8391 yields 0.02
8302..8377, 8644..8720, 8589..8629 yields -0.03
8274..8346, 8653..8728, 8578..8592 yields -0.02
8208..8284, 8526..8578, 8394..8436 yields -0.02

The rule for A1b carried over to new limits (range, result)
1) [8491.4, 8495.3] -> 3.95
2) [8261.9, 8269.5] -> 4.59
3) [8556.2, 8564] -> 4.18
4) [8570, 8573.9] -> 4.19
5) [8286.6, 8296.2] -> 4.35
